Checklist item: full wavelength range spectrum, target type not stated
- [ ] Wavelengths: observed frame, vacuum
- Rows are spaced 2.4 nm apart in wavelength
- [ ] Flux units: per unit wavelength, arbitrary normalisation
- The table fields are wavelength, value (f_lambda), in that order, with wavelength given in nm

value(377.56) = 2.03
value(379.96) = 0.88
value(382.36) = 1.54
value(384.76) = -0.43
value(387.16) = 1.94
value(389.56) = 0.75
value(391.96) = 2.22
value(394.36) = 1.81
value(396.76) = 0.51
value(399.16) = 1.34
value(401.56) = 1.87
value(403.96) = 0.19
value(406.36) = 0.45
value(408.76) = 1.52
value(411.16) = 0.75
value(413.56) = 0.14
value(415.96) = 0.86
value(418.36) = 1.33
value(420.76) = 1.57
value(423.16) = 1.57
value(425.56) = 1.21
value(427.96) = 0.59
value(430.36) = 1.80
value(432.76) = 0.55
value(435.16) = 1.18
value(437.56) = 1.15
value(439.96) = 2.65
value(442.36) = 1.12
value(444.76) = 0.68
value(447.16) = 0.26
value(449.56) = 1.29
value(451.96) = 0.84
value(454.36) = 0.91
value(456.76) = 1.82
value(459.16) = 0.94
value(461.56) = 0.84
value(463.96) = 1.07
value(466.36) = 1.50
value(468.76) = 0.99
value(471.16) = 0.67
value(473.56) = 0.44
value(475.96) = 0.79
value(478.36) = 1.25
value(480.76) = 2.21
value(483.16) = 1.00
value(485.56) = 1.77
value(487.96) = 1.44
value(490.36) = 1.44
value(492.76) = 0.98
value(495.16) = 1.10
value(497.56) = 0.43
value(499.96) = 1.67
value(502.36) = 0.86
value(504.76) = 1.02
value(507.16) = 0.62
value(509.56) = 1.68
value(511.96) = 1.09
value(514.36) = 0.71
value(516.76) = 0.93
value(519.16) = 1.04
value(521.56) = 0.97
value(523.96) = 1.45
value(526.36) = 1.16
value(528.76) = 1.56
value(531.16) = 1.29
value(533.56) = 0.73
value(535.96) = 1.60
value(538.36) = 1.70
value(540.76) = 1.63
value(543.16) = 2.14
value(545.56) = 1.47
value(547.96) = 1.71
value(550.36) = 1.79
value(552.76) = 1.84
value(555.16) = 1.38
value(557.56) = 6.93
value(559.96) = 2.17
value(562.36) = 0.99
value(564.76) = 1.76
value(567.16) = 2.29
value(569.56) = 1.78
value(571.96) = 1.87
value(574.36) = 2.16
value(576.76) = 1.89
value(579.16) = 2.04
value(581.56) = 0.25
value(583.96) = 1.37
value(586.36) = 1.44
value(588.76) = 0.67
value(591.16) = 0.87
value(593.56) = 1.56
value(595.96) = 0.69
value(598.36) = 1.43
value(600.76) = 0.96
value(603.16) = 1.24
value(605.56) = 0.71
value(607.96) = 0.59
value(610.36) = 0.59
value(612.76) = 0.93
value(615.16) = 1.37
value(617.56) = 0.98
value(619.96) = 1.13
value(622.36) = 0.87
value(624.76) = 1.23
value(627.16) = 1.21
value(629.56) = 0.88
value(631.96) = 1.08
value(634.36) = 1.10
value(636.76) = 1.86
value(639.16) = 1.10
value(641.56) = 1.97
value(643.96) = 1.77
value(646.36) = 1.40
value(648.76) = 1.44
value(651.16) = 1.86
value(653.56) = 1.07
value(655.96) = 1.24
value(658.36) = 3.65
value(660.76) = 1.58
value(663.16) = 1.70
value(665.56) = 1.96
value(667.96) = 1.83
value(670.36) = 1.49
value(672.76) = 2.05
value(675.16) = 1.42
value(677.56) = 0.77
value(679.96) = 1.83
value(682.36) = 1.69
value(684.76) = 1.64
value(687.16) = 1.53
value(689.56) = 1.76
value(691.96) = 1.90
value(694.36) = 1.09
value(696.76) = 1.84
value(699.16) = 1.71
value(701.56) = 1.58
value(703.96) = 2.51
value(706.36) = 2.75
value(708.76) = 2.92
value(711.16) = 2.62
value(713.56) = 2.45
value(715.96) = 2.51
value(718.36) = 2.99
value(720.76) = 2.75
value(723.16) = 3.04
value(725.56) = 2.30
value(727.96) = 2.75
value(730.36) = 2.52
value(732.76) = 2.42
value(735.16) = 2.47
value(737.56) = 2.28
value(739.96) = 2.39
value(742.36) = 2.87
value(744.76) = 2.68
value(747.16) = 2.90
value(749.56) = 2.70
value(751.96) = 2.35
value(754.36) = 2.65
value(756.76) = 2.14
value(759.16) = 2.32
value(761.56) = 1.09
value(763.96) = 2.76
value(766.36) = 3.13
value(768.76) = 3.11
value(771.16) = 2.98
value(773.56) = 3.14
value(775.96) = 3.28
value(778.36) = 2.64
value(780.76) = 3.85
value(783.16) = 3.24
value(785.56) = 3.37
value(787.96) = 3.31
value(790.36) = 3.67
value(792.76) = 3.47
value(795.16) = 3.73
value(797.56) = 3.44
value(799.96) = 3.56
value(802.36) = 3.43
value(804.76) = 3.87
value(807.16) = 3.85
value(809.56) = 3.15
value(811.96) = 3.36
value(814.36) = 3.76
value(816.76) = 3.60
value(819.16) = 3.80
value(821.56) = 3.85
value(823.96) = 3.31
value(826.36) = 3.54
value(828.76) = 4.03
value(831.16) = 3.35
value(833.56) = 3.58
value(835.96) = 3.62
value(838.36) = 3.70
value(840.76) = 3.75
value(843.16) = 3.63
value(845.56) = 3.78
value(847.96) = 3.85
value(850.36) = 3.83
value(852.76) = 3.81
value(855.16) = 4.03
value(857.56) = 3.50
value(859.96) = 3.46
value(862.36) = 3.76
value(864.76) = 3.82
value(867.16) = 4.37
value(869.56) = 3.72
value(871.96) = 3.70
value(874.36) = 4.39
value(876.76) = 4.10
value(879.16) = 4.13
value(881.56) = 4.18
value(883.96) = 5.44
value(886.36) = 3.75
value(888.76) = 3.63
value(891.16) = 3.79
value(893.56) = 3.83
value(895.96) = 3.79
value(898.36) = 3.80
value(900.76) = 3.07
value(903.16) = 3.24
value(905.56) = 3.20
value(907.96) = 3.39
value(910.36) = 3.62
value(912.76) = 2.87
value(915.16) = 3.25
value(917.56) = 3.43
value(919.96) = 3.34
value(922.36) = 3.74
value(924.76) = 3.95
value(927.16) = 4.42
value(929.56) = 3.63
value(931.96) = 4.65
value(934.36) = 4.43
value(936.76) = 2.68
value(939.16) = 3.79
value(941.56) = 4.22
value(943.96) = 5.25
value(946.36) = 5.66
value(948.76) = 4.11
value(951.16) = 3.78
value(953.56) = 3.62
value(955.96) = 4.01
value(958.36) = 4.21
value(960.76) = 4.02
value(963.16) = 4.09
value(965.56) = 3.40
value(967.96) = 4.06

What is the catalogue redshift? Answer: 0.766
